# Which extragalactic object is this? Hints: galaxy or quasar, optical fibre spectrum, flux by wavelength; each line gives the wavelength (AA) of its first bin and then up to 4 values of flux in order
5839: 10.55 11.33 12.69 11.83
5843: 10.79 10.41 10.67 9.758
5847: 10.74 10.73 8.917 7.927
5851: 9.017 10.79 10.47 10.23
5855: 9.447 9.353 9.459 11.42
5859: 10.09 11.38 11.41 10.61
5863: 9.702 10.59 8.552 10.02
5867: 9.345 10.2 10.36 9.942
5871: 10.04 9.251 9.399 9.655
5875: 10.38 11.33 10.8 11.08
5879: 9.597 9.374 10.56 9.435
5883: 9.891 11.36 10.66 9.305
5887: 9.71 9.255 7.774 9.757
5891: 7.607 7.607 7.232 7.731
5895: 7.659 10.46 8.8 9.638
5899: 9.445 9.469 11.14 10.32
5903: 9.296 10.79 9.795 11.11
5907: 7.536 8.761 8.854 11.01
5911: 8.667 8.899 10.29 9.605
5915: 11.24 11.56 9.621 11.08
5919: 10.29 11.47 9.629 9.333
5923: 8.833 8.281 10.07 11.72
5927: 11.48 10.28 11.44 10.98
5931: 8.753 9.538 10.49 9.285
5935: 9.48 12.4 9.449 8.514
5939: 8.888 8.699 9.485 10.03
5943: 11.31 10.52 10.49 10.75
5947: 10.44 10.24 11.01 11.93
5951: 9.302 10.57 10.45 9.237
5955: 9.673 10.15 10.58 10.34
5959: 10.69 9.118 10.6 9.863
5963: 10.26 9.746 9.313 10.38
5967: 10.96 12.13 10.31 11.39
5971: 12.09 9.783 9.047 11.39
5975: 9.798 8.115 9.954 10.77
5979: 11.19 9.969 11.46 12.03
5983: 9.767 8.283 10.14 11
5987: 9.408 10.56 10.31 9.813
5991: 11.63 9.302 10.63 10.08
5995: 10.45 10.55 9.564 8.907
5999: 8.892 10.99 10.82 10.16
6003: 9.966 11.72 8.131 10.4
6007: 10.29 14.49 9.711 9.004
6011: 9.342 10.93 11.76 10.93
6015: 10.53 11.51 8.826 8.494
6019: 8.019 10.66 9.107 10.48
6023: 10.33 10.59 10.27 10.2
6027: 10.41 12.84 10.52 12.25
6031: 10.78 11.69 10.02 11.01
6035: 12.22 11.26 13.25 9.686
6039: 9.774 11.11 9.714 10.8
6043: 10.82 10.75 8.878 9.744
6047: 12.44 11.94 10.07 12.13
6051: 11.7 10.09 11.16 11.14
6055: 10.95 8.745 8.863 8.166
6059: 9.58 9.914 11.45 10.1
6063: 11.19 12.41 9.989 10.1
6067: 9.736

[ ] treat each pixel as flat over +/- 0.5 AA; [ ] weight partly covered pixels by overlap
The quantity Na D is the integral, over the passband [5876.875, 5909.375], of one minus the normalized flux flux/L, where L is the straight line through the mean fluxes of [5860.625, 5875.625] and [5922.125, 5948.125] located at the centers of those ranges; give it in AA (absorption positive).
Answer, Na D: 1.8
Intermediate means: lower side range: 9.96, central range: 9.44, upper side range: 10.1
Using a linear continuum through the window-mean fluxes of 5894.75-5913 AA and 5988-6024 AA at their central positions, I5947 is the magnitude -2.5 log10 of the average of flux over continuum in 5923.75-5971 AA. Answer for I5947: -0.05 mag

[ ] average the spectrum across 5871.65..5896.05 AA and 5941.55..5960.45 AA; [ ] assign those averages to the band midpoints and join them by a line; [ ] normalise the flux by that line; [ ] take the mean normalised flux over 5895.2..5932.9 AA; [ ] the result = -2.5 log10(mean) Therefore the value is -0.012 mag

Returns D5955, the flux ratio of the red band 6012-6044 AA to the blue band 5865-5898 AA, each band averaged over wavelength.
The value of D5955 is 1.1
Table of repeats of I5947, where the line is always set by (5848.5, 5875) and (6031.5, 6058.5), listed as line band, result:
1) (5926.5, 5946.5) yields 0.012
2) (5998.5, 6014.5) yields 0.004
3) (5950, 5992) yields 0.008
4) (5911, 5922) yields -0.011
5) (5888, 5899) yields 0.180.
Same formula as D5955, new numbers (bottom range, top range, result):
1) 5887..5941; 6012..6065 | 1.10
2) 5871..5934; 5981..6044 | 1.07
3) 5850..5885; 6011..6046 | 1.05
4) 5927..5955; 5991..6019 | 1.01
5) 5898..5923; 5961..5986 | 1.04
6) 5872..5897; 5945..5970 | 1.09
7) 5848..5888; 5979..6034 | 1.03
